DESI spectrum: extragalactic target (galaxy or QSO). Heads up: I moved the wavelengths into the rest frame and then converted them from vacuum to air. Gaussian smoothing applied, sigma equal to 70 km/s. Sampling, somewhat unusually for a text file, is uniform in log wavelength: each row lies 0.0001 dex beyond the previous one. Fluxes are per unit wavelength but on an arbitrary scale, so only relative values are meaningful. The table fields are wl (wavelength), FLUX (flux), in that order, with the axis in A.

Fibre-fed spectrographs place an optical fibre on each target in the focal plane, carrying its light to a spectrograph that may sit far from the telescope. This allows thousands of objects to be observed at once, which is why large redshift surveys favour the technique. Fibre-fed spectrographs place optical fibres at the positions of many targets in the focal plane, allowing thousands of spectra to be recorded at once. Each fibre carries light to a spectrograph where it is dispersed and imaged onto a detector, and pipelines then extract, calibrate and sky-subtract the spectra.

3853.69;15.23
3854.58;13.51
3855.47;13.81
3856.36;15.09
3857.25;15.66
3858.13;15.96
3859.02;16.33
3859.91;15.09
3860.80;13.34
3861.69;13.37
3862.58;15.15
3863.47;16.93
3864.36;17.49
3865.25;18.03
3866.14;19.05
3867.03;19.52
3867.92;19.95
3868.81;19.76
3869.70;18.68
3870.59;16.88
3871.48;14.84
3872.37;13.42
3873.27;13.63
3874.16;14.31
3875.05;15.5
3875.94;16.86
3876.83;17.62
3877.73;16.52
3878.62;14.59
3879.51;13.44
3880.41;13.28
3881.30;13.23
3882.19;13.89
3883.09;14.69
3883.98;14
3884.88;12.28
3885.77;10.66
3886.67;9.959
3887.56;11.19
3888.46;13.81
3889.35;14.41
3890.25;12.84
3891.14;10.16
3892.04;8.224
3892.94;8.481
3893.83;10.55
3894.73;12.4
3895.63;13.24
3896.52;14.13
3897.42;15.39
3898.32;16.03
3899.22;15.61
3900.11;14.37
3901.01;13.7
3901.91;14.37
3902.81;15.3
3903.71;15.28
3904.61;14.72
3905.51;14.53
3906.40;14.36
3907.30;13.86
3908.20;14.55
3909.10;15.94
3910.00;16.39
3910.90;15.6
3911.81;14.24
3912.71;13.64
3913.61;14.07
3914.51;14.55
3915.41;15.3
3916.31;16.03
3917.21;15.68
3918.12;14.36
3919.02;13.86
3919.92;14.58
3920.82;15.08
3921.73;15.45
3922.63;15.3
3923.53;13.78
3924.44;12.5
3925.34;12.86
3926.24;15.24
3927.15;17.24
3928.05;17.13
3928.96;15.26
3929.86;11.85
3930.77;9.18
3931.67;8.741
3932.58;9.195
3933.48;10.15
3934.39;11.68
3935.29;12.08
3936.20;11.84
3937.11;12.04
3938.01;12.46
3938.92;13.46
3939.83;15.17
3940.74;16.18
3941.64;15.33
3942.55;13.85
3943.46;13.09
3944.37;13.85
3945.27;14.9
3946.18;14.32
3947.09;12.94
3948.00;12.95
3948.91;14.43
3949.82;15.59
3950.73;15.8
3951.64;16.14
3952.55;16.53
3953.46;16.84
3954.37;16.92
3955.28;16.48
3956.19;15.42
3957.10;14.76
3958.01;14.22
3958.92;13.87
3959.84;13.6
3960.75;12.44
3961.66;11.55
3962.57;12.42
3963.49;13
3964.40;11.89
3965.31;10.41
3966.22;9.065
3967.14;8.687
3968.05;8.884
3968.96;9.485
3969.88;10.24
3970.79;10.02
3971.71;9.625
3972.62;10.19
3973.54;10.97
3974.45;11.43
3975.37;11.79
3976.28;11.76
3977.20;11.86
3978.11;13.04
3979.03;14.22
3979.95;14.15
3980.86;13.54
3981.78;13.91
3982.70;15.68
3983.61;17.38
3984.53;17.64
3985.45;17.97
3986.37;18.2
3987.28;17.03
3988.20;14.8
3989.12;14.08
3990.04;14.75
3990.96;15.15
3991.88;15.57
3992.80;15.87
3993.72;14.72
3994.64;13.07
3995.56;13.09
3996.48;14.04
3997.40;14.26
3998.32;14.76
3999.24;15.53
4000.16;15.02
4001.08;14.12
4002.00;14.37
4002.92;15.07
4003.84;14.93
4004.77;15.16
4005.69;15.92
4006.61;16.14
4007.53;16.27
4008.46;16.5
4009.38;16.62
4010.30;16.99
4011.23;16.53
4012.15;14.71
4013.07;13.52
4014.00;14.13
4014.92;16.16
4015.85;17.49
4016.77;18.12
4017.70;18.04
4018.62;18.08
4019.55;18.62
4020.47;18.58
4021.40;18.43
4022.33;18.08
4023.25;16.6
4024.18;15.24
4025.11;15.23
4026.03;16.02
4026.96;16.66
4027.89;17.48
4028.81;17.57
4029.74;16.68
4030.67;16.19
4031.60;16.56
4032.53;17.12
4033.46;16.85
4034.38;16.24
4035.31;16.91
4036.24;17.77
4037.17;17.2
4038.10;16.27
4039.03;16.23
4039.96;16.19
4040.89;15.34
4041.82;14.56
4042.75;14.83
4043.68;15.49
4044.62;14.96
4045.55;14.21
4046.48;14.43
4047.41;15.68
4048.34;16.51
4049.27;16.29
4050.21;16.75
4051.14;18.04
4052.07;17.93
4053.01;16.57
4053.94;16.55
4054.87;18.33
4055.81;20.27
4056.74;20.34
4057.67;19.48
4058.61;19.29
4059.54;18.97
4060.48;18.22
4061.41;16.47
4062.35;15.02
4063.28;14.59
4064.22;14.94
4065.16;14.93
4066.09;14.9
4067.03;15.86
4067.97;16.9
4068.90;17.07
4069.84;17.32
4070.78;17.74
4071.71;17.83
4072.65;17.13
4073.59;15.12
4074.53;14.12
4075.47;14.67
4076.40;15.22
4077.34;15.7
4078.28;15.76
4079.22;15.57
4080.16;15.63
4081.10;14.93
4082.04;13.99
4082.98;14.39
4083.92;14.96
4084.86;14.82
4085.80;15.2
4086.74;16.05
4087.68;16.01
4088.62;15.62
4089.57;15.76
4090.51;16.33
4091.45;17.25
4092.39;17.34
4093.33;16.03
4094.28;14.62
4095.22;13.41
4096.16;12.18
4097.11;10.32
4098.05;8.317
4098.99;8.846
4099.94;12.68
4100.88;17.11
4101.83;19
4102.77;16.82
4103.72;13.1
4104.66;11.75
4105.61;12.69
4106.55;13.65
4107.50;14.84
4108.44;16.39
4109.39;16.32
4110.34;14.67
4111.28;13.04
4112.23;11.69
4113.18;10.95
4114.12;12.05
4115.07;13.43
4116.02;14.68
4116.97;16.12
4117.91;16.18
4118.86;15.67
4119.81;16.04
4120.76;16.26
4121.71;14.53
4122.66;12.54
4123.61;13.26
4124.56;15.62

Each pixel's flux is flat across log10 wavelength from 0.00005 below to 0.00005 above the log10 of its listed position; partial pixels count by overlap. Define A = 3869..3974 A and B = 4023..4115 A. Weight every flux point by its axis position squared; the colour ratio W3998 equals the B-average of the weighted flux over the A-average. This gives 1.2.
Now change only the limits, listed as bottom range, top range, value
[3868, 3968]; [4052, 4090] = 1.27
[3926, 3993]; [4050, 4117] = 1.21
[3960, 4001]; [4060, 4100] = 1.20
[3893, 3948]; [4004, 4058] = 1.26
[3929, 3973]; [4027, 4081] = 1.36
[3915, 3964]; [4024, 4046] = 1.21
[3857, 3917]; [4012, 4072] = 1.23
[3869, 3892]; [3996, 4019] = 1.20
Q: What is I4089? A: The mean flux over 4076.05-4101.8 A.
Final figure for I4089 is 14.7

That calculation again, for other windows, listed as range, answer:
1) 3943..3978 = 12.9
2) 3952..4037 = 14.8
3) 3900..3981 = 13.5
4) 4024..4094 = 16.3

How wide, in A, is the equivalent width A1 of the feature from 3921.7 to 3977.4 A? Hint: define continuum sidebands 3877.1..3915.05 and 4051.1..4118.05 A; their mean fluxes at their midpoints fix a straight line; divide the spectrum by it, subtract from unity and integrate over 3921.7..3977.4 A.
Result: 4.5 A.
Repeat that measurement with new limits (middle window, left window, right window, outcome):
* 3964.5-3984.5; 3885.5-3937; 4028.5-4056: 4.1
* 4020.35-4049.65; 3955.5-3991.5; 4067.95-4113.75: -4.9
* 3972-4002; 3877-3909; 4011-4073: 2.3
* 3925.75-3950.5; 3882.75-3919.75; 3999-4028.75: 2.1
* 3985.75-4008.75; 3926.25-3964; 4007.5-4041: 0.8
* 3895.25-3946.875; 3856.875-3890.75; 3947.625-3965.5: 2.1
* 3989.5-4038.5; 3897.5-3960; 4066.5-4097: -3.4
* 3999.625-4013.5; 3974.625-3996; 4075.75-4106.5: -0.7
